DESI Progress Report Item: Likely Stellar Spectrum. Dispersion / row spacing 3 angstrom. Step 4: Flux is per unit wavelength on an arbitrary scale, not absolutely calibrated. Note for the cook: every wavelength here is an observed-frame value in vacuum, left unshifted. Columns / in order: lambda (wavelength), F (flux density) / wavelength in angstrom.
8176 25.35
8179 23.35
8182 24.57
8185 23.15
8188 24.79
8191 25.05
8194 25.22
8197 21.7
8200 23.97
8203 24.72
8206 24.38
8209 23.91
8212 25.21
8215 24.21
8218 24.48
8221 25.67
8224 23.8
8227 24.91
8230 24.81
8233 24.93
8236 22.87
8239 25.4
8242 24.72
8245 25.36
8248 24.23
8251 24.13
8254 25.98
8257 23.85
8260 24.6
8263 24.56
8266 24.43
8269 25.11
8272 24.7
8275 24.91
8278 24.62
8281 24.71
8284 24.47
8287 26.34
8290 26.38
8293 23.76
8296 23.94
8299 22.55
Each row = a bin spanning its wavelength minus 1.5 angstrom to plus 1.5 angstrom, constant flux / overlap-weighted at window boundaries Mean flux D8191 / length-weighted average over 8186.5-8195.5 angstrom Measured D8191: 25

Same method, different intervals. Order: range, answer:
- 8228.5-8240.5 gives 24.5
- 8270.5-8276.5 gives 24.8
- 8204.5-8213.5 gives 24.5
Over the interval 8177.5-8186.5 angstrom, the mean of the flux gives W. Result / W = 23.7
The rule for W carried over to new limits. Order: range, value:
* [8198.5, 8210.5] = 24.2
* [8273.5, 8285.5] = 24.7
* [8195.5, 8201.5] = 22.8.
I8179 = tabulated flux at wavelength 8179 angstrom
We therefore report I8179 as 23.35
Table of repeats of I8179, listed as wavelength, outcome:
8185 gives 23.15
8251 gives 24.13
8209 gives 23.91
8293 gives 23.76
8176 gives 25.35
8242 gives 24.72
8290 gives 26.38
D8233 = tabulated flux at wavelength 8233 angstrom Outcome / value 24.93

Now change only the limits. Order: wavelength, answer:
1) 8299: 22.55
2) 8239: 25.4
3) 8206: 24.38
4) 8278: 24.62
